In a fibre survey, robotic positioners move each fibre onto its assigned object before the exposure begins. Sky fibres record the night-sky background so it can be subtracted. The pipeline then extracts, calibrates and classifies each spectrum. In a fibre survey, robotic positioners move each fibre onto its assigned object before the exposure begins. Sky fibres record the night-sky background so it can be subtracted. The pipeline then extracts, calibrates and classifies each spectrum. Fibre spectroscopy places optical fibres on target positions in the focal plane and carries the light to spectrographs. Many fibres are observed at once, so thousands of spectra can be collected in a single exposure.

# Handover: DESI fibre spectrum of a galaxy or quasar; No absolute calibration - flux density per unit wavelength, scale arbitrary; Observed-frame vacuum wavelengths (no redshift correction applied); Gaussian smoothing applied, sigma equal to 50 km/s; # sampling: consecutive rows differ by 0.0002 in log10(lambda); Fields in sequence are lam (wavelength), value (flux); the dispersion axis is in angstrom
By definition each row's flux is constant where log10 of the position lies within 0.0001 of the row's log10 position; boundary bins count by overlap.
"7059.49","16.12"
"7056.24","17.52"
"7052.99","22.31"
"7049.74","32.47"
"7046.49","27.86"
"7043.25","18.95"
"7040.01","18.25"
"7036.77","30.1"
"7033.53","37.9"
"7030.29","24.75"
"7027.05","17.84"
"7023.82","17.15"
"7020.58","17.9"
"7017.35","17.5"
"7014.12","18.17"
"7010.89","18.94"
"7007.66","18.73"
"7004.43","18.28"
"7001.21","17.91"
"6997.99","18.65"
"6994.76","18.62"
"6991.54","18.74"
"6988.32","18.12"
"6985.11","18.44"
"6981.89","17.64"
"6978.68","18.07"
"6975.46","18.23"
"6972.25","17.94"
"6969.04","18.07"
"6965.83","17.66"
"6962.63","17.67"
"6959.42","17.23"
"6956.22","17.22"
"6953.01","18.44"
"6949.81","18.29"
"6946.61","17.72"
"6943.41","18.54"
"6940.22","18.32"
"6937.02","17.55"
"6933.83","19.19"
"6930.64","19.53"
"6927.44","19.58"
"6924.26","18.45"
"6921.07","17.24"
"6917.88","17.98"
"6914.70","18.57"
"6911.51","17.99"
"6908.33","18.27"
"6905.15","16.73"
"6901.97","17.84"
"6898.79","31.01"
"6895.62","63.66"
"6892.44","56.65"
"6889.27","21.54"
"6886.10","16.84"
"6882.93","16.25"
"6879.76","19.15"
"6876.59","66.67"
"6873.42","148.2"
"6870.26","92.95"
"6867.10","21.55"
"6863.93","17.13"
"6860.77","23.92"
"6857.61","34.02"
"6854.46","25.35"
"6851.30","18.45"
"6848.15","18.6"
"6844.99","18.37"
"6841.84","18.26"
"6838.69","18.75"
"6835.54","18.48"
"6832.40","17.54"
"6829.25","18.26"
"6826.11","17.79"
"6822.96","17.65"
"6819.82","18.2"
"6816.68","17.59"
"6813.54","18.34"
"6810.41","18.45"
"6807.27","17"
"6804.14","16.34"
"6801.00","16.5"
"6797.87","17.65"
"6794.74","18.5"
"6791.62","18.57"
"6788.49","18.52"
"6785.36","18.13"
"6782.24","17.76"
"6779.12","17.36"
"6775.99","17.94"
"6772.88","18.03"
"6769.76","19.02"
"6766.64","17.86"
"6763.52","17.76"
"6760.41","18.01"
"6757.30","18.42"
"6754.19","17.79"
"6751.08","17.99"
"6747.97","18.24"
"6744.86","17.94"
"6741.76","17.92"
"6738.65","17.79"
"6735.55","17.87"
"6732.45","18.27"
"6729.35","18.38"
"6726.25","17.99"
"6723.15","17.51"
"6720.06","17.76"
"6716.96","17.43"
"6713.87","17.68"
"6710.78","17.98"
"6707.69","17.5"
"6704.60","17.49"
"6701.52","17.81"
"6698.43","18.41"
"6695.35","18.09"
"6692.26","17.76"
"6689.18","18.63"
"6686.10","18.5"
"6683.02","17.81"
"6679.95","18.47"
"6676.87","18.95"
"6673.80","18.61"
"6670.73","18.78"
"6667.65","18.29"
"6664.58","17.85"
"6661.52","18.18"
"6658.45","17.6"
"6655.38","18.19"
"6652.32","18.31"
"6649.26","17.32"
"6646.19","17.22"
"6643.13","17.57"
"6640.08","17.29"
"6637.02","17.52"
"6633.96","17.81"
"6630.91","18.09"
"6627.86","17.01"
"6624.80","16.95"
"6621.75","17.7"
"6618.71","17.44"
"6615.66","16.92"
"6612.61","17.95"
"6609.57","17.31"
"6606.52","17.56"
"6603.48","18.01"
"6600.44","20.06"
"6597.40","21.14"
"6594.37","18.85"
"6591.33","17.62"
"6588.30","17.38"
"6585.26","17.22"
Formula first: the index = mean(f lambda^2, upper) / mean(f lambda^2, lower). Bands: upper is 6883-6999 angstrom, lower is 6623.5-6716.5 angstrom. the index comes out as 1.3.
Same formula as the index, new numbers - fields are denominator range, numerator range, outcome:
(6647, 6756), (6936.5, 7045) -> 1.16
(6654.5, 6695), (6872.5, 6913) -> 2.19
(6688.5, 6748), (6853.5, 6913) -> 2.25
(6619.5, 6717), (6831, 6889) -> 2.00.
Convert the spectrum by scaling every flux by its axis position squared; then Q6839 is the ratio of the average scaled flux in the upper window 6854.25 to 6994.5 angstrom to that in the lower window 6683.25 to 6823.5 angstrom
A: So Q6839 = 1.6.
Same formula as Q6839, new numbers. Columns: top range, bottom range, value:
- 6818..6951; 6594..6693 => 1.62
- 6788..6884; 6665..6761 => 1.58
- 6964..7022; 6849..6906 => 0.48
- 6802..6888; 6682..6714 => 1.66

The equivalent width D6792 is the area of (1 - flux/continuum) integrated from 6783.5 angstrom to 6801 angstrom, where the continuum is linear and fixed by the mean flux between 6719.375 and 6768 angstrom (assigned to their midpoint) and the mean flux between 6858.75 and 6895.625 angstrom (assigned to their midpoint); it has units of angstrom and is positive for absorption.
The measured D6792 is 6.3 angstrom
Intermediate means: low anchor 18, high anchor 46.2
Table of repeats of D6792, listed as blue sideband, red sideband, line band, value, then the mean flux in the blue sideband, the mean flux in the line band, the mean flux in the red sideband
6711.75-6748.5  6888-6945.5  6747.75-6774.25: 1.04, 17.9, 18.1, 23.8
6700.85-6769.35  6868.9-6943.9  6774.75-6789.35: 2.71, 17.9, 17.9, 32.8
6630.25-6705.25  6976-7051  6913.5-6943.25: 2.43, 18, 18.5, 20.8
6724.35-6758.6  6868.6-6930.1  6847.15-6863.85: 4.06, 18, 23.6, 36.2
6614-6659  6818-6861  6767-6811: 3.74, 17.5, 17.8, 20.1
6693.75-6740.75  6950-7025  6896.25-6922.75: -4.48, 17.9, 21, 18.1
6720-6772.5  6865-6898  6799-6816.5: 8.34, 18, 17.4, 51.3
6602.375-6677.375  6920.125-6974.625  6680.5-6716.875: -0.25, 17.8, 18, 18.2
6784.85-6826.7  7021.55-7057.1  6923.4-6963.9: 6.08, 17.8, 18.3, 24.1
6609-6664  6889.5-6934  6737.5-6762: 3.22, 17.6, 18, 25.3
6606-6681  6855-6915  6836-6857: 8.81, 17.8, 20.2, 38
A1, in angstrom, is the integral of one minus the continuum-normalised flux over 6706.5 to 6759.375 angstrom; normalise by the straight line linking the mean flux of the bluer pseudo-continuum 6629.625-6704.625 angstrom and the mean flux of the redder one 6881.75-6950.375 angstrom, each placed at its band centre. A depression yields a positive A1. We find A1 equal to 3.7 angstrom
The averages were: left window 18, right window 22.7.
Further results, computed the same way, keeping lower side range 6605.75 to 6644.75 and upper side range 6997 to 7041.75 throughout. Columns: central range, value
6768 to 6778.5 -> 0.3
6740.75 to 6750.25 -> 0.2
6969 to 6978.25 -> 1.1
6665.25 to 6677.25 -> -0.5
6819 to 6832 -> 0.9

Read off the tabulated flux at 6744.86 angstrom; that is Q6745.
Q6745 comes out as 17.94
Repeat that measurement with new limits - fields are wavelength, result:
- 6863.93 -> 17.13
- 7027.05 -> 17.84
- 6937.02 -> 17.55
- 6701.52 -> 17.81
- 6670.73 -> 18.78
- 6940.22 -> 18.32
